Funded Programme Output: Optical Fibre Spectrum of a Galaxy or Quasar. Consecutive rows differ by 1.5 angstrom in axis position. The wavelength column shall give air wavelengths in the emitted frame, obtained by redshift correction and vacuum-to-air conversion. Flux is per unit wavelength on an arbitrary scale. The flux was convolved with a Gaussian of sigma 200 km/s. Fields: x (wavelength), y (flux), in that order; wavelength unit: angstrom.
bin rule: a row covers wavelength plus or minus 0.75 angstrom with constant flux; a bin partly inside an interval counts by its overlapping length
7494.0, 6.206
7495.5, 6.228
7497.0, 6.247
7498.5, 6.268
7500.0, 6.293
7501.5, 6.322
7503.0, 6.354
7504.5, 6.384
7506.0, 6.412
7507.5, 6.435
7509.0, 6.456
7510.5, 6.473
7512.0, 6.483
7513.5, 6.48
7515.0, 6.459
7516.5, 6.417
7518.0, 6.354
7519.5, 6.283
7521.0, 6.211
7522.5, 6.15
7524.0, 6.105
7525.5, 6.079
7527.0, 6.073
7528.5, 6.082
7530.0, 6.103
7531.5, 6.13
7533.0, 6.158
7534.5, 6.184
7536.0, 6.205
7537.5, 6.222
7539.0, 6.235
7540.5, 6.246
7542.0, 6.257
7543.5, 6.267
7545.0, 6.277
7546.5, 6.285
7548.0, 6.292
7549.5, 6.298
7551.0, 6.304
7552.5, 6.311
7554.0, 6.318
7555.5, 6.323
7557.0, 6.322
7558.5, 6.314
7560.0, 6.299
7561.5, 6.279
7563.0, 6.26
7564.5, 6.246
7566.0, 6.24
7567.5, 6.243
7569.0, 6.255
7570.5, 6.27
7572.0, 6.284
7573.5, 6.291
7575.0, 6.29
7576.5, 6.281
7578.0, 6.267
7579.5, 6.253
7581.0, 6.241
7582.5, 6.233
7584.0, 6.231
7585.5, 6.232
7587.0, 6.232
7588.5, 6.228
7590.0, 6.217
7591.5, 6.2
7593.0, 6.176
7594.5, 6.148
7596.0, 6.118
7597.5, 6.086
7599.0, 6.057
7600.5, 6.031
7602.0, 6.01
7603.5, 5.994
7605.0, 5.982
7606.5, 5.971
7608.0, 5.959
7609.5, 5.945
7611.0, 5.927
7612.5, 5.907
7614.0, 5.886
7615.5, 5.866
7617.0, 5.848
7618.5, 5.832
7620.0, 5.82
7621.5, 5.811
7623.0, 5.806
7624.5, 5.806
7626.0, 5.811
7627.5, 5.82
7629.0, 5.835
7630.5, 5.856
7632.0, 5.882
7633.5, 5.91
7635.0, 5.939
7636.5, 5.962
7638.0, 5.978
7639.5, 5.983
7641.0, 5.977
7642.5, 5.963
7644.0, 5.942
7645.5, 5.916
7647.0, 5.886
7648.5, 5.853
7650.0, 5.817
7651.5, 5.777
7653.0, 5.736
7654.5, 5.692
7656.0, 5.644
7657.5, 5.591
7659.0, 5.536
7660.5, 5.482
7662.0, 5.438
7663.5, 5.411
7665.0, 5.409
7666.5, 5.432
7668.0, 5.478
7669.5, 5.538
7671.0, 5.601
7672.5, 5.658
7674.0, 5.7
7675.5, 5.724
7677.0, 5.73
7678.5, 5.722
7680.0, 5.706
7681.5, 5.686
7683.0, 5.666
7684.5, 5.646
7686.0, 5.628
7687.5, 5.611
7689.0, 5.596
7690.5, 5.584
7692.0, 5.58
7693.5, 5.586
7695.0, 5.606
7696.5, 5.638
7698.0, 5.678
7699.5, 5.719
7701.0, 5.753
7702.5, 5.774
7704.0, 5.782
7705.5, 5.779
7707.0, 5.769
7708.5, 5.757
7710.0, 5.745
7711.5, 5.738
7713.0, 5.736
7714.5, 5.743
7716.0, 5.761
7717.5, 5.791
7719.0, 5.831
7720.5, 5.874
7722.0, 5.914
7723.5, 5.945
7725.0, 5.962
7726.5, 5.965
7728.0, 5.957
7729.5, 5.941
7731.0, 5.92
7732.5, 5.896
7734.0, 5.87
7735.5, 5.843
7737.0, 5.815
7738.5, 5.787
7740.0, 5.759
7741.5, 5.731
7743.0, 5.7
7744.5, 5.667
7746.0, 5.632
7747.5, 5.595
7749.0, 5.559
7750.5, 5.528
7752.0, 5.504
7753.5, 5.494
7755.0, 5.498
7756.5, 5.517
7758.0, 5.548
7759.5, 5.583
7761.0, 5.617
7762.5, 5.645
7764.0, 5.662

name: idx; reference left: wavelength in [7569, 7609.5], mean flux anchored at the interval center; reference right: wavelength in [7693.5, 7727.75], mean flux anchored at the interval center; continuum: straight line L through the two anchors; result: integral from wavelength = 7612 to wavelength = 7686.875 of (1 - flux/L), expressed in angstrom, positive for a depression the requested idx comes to 2.81 angstrom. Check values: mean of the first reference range 6.16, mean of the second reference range 5.78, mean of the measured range 5.75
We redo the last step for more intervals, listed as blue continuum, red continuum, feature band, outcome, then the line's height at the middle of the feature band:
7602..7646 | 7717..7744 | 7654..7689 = 1.71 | 5.88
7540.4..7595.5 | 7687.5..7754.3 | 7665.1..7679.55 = 0.72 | 5.91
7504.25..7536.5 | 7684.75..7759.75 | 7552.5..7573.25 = -0.41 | 6.16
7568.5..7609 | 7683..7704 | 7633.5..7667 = 0.66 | 5.86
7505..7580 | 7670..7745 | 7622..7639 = 0.35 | 6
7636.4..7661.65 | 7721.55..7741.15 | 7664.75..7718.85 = 1.59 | 5.84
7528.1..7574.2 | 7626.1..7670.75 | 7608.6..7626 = 0.15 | 5.91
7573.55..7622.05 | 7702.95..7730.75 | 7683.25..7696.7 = 0.64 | 5.89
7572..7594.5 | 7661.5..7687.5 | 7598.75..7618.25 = 0.37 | 6.06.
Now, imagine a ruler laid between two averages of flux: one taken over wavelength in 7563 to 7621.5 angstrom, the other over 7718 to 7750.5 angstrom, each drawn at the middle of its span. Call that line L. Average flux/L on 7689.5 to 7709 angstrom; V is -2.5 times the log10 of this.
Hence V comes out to 0.04 mag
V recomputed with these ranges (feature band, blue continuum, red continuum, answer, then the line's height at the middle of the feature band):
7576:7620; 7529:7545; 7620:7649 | -0.012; 6.01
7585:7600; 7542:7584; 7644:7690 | -0.012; 6.1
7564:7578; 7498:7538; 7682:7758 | -0.023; 6.14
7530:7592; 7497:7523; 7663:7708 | -0.018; 6.16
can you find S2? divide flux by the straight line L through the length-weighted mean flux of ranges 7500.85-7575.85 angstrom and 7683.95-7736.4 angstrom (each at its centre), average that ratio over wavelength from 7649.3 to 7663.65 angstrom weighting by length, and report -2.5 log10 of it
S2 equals 0.06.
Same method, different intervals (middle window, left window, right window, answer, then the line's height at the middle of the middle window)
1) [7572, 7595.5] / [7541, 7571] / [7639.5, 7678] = -0.020 mag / 6.12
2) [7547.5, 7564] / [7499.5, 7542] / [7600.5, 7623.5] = -0.029 mag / 6.14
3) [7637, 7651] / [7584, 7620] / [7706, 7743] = 0.008 mag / 5.97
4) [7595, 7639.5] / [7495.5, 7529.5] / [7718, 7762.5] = 0.022 mag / 6.05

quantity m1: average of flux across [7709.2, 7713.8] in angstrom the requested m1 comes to 5.74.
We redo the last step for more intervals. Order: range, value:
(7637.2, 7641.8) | 5.98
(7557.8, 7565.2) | 6.28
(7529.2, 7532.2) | 6.12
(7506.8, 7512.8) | 6.46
